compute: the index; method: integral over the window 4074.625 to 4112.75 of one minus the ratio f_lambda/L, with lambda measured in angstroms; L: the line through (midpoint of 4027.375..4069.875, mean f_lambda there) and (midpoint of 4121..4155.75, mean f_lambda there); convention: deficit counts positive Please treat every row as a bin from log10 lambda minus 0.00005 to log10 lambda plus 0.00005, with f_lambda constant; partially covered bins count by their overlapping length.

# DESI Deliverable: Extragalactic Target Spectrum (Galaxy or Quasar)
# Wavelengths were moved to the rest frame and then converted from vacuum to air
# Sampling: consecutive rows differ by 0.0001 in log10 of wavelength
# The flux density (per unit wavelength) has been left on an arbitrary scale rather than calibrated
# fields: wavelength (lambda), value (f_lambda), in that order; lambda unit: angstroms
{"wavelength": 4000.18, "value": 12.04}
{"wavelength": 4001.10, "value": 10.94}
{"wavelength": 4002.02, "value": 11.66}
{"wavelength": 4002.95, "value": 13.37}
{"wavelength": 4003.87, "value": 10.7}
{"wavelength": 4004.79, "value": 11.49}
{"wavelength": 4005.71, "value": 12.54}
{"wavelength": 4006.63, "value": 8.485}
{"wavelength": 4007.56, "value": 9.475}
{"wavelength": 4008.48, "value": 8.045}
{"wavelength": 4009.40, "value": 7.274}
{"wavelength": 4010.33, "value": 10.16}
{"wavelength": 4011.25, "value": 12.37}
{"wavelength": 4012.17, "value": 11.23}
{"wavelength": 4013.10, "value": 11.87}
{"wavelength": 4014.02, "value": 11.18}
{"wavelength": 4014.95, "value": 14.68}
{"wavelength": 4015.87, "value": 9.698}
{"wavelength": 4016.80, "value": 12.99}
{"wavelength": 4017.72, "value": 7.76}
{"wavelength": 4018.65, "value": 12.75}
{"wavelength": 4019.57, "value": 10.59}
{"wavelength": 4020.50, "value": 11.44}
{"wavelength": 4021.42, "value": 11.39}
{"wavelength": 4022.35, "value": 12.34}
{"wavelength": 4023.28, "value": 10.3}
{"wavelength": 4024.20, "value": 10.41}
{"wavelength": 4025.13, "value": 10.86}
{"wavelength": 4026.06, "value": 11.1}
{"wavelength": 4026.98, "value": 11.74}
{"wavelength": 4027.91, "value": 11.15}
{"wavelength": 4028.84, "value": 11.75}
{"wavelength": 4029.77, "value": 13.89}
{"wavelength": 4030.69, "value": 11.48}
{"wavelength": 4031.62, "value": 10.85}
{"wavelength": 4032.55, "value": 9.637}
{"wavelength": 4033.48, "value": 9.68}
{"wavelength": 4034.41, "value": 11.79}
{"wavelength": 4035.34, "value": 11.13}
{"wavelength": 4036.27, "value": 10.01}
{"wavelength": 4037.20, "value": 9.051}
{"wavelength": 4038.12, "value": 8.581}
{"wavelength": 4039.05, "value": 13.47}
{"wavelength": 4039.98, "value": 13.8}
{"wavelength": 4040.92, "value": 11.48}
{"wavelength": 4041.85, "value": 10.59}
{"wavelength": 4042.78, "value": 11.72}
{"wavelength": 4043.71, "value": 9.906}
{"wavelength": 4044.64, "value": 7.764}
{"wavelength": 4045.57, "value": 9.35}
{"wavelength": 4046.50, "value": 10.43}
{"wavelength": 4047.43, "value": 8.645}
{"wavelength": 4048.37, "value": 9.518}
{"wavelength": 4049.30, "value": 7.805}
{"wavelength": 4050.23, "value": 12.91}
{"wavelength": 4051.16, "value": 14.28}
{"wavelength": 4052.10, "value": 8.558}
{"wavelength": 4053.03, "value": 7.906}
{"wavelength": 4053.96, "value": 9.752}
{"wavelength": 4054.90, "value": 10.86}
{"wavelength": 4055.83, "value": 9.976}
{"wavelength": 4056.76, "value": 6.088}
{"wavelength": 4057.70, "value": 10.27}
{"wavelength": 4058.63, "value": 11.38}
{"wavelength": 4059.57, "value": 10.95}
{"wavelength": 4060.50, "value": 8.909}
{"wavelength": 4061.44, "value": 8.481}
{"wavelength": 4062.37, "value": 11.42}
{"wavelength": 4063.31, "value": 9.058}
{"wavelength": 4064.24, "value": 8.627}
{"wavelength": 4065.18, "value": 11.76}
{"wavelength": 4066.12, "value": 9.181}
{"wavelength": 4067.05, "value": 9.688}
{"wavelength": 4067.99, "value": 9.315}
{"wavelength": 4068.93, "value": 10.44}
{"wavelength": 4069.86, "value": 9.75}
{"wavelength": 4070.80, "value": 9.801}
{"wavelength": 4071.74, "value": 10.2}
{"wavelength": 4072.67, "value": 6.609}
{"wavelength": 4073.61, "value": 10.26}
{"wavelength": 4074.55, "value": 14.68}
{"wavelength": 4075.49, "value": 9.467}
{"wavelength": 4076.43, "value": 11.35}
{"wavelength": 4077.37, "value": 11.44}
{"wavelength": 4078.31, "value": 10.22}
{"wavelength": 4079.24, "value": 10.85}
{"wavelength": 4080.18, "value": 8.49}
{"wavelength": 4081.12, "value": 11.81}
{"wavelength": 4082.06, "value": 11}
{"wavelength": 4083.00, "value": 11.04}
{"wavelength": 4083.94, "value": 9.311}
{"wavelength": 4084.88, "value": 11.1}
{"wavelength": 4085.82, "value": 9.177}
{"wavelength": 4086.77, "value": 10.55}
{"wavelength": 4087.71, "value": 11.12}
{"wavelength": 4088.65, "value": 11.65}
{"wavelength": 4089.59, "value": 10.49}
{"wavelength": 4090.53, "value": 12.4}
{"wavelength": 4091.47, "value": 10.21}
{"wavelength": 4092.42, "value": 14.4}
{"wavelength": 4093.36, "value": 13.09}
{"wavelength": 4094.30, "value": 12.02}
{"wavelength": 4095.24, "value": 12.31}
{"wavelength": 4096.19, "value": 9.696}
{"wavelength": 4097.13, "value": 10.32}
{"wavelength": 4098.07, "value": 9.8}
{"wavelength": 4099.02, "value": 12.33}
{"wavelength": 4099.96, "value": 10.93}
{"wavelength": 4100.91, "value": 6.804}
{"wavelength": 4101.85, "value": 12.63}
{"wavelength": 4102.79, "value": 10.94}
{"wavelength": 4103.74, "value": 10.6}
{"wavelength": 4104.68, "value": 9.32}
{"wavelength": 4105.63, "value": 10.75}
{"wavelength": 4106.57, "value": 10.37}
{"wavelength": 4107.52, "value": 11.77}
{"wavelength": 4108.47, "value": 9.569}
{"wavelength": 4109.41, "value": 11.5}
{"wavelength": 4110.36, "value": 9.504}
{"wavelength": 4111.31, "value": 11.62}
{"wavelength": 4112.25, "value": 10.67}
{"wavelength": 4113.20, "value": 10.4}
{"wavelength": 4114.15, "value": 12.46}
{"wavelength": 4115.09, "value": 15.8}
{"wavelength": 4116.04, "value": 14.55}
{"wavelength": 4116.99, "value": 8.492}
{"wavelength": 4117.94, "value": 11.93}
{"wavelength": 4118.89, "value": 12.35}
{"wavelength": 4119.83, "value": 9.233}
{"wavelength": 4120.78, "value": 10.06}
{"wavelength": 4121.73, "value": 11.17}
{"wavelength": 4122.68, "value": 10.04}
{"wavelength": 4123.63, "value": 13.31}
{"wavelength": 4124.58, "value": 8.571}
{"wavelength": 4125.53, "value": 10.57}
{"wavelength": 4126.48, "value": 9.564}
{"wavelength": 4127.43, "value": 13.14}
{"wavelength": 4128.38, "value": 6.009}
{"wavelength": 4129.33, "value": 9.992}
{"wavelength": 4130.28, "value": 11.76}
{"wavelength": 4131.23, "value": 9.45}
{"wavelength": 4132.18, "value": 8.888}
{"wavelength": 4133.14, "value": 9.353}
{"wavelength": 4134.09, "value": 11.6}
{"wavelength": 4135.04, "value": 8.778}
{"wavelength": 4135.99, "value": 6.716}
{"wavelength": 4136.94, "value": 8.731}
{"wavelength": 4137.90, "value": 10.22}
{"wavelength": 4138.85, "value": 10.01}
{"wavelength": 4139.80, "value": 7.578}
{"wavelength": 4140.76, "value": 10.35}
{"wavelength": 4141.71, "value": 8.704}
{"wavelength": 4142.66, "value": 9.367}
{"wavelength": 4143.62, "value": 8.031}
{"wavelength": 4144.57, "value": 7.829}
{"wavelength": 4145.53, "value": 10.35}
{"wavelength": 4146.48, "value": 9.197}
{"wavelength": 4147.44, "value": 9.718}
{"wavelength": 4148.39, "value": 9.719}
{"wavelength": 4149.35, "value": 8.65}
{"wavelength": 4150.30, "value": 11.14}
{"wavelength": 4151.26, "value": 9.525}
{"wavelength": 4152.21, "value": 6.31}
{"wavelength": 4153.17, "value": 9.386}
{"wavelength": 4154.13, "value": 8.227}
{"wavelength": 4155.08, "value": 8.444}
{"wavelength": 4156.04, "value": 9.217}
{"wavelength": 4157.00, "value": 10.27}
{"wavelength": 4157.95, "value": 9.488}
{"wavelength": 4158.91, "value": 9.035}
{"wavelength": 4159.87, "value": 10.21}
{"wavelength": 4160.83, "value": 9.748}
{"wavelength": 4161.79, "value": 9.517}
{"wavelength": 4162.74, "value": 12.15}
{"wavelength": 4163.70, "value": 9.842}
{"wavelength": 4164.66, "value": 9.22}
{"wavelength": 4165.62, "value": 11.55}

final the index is -3.8 angstroms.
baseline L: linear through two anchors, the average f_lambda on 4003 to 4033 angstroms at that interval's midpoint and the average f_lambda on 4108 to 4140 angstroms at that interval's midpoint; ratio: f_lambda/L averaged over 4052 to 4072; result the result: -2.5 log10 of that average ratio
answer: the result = 0.12 mag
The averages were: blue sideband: 11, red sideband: 10.4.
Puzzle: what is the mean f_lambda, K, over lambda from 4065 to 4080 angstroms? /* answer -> 10.3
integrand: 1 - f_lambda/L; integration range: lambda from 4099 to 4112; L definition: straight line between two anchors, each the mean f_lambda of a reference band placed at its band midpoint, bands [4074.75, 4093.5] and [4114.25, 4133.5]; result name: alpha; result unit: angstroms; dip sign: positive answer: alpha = 0.4 angstroms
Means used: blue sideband 11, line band 10.6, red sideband 10.8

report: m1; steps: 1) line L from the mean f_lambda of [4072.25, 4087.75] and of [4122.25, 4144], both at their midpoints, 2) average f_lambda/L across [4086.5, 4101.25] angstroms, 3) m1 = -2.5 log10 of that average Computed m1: -0.09 mag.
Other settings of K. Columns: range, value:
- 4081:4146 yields 10.5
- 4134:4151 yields 9.21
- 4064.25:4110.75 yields 10.6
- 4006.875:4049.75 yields 10.7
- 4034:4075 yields 10.1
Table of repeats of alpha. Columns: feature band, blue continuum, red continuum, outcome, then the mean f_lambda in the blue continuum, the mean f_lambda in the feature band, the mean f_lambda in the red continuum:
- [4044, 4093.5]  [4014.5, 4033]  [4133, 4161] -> 1.4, 11.3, 10.2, 9.19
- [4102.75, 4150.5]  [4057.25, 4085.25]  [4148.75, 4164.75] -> -2.3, 10.2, 10.2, 9.44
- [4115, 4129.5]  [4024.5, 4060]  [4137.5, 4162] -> -1.9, 10.5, 10.8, 9.23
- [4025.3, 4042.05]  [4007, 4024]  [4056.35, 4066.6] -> -1.3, 10.8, 11.2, 9.67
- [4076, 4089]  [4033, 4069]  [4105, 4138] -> -0.4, 10.1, 10.6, 10.5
